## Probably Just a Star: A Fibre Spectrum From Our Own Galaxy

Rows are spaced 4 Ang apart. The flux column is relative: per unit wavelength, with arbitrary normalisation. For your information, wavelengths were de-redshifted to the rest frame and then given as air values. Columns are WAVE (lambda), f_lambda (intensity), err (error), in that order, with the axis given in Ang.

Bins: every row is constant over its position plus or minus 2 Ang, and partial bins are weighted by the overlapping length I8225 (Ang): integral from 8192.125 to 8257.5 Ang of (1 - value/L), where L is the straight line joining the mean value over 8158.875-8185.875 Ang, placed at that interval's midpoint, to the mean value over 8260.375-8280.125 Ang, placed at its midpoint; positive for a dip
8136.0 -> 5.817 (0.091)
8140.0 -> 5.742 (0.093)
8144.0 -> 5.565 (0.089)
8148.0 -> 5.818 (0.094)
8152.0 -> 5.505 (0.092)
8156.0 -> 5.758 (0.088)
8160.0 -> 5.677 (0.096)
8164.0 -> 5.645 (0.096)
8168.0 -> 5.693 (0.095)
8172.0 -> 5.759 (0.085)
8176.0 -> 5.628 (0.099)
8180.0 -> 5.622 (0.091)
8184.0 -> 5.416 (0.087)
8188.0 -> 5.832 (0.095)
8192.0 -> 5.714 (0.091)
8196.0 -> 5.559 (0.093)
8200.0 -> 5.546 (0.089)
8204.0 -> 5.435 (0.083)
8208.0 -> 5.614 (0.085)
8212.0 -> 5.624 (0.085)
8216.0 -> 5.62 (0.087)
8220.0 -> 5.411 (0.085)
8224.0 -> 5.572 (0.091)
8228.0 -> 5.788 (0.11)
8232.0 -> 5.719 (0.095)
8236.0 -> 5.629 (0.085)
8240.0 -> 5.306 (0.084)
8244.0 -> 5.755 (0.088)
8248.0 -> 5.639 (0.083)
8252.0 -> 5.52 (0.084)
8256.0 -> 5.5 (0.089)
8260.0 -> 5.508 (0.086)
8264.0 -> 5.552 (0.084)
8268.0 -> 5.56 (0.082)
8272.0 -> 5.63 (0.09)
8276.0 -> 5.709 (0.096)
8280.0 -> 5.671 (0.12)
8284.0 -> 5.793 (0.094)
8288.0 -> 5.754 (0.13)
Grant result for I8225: 0.46 Ang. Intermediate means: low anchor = 5.63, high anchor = 5.61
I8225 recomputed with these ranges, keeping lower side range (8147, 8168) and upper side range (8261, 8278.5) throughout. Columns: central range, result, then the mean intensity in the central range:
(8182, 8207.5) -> 0.3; 5.59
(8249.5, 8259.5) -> 0.2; 5.52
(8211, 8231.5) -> 0.1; 5.61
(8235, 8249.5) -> 0.1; 5.58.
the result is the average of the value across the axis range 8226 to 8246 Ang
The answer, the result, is 5.64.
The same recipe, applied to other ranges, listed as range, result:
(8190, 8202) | 5.61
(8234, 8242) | 5.47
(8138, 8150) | 5.71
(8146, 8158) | 5.69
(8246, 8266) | 5.54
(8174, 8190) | 5.62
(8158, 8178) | 5.68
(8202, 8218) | 5.57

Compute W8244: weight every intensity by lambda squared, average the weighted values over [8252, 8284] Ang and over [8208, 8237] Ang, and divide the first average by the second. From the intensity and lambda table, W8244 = 1.0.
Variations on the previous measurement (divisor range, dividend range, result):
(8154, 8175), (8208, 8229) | 0.99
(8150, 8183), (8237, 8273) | 1.00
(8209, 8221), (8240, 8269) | 1.01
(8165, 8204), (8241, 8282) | 1.01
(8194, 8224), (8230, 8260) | 1.01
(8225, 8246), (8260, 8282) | 1.00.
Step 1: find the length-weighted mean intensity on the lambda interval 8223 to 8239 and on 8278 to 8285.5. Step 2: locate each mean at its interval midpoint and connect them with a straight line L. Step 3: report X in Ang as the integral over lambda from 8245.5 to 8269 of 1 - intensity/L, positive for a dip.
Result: 0.6 Ang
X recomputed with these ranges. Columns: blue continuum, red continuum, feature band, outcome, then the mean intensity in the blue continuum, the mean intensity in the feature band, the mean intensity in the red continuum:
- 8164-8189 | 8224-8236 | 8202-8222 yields 0.51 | 5.65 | 5.54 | 5.7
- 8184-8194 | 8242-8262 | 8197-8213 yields 0.34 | 5.7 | 5.55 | 5.58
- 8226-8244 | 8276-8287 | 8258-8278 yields 0.38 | 5.63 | 5.59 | 5.73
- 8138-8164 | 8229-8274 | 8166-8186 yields 0.10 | 5.68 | 5.62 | 5.58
